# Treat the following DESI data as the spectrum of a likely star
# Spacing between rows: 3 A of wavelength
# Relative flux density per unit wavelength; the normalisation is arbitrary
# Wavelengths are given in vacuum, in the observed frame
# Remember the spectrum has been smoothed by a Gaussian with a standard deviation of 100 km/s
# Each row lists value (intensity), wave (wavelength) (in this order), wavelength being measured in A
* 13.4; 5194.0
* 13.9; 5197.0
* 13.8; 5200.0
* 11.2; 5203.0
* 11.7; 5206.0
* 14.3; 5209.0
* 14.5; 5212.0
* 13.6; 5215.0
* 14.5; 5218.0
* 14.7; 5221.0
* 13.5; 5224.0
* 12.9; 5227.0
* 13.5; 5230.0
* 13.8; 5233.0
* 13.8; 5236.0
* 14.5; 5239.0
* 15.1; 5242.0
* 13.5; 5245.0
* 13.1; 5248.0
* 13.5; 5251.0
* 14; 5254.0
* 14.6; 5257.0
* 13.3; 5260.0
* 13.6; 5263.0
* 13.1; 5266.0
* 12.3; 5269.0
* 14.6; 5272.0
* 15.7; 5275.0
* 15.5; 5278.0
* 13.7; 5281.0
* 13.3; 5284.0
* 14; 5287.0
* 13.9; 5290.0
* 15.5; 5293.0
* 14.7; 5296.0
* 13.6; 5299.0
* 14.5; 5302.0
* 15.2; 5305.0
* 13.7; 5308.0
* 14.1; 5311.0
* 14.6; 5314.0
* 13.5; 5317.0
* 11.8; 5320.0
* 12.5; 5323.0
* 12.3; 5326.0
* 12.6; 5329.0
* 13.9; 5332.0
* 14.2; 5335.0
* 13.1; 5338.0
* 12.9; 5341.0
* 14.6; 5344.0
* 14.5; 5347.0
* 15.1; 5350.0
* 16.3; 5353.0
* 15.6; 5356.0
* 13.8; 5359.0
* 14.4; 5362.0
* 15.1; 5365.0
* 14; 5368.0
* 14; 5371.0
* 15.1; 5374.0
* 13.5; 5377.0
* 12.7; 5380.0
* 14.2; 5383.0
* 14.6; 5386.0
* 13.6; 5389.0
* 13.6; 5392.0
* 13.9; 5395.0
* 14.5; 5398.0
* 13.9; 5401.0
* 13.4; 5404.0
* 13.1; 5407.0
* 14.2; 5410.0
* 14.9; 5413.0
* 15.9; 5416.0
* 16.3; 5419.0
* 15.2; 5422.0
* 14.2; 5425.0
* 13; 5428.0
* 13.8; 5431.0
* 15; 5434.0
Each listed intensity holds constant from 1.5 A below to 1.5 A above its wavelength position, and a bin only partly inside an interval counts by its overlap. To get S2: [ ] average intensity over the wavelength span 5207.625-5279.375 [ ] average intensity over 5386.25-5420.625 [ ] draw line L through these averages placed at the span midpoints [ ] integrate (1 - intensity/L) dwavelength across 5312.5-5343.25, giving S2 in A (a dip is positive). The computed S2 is 2.1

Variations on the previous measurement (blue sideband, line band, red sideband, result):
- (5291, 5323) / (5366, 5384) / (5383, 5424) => 0.43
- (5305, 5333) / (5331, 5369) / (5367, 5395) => -2.28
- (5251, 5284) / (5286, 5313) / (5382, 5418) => -0.65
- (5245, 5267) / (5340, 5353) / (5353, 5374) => -0.06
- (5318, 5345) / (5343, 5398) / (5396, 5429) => -2.61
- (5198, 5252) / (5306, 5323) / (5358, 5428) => 0.56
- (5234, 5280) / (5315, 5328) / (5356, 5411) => 1.30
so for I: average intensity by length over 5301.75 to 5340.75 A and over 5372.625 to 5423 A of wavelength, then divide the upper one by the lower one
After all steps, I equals 1.06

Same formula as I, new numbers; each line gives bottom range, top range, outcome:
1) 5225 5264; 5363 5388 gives 1.03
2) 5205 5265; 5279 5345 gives 1.00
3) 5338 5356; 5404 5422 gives 1.01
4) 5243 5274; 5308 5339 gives 0.98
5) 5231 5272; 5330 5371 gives 1.05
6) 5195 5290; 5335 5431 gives 1.04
